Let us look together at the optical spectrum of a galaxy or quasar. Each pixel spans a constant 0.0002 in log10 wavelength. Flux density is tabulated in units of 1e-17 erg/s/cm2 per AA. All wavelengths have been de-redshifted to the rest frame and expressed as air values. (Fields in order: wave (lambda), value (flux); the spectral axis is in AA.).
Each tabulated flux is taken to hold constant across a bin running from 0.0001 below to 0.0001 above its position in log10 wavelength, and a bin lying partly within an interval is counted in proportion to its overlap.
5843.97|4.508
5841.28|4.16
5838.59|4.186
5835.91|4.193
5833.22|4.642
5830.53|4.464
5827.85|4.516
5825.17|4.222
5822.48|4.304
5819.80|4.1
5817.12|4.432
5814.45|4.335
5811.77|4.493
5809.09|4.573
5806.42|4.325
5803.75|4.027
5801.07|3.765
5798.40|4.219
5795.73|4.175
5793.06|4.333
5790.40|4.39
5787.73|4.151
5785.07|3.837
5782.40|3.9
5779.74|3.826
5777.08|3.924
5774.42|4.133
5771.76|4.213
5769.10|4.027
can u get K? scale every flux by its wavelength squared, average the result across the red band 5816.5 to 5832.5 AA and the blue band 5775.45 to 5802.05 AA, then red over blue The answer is 1.08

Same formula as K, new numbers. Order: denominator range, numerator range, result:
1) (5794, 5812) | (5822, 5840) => 1.05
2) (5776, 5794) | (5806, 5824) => 1.09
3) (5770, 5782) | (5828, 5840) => 1.11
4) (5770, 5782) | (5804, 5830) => 1.10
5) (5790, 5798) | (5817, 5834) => 1.03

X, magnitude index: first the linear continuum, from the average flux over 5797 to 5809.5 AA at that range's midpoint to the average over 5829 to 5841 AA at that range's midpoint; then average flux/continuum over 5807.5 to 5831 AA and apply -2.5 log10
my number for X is -0.031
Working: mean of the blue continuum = 4.15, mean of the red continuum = 4.36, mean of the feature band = 4.38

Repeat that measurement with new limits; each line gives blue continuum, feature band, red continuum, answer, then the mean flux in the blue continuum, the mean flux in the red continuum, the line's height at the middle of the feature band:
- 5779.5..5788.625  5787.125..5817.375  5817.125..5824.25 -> -0.05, 3.93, 4.24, 4.08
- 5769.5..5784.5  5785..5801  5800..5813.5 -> -0.01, 3.99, 4.25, 4.13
